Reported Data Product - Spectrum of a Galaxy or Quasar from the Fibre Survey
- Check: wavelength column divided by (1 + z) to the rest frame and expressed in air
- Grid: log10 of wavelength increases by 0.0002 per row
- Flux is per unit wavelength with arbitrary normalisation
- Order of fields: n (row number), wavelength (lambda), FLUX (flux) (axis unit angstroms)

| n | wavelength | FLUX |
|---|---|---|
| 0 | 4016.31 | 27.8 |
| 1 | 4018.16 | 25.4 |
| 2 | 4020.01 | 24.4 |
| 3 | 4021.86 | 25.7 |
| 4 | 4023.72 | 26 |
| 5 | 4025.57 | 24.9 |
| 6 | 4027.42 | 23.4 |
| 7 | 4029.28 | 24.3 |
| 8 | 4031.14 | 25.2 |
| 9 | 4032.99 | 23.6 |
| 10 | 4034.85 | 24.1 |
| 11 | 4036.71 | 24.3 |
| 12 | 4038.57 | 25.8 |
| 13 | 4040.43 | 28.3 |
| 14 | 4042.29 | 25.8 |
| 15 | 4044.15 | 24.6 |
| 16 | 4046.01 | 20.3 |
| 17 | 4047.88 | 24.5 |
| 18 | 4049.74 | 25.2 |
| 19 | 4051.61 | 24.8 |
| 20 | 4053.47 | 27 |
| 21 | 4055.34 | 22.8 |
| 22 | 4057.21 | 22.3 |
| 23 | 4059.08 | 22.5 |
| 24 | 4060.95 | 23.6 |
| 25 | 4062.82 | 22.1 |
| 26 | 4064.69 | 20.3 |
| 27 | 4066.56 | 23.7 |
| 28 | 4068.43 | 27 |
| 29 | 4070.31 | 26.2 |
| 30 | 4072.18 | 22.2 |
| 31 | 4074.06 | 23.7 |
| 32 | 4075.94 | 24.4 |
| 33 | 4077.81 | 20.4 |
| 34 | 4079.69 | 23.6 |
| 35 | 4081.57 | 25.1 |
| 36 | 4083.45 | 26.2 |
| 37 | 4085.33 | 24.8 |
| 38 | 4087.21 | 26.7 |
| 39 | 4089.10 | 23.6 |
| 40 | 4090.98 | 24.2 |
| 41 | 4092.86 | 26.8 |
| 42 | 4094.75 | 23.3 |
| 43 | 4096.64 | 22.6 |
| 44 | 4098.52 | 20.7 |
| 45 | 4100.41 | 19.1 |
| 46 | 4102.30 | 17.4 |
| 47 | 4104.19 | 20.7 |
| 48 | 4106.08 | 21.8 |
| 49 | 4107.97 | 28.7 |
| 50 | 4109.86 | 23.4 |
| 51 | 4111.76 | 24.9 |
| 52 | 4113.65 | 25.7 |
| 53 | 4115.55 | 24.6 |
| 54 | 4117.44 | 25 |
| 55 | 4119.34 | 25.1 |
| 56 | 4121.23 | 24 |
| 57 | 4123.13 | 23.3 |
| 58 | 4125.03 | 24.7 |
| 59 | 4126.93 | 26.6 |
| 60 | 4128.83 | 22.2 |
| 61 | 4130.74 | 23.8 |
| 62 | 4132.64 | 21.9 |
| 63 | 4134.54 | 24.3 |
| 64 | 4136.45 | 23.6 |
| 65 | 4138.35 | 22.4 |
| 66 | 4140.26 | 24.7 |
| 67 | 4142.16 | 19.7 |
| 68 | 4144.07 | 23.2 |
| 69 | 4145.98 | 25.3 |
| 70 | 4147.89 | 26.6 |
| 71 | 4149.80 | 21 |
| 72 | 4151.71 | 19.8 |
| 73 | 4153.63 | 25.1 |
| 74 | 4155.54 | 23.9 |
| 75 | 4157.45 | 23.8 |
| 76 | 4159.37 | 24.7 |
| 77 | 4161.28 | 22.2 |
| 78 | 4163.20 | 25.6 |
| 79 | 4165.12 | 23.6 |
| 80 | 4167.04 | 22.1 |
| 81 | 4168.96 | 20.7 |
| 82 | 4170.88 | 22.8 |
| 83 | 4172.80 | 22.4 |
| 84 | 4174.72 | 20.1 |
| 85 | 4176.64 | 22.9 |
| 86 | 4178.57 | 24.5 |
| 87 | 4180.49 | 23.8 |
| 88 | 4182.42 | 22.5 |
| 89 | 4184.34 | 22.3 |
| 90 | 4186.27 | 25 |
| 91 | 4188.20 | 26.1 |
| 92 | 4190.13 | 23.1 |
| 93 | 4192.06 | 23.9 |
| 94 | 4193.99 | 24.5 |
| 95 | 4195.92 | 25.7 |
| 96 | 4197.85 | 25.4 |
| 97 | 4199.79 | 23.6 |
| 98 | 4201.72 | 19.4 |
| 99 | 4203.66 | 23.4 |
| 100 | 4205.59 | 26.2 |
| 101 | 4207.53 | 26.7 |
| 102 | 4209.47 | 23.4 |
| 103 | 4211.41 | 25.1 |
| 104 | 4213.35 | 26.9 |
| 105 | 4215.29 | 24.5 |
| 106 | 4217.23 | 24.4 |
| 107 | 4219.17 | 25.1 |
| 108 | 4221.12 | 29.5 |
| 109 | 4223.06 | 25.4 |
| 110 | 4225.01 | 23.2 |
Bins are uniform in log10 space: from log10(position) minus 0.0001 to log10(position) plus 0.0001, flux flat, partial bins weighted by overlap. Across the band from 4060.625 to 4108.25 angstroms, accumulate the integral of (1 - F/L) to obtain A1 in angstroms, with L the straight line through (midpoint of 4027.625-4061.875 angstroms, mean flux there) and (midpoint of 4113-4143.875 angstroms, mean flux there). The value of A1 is 1.5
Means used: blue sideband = 24.4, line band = 23.3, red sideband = 23.8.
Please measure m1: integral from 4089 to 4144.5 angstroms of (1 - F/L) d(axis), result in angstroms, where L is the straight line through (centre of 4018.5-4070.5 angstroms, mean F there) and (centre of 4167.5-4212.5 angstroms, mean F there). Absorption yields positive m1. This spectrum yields 1.4 angstroms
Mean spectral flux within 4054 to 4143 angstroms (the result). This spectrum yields 23.6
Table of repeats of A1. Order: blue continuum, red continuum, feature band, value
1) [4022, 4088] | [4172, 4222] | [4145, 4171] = 0.93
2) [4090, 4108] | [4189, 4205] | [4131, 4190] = -0.17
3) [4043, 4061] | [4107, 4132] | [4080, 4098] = -0.27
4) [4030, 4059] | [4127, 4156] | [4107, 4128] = -1.34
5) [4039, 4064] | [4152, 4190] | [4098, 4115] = 0.83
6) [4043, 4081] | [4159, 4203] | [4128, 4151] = 0.22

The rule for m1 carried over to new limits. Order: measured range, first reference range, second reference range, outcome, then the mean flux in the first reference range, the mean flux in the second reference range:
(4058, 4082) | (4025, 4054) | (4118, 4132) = 1.1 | 24.7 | 24.2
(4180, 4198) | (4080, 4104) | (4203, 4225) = 0.6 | 23.3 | 25.4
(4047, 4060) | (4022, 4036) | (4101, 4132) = 0.1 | 24.6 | 23.8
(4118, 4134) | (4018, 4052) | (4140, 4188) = -0.2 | 24.8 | 23.2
